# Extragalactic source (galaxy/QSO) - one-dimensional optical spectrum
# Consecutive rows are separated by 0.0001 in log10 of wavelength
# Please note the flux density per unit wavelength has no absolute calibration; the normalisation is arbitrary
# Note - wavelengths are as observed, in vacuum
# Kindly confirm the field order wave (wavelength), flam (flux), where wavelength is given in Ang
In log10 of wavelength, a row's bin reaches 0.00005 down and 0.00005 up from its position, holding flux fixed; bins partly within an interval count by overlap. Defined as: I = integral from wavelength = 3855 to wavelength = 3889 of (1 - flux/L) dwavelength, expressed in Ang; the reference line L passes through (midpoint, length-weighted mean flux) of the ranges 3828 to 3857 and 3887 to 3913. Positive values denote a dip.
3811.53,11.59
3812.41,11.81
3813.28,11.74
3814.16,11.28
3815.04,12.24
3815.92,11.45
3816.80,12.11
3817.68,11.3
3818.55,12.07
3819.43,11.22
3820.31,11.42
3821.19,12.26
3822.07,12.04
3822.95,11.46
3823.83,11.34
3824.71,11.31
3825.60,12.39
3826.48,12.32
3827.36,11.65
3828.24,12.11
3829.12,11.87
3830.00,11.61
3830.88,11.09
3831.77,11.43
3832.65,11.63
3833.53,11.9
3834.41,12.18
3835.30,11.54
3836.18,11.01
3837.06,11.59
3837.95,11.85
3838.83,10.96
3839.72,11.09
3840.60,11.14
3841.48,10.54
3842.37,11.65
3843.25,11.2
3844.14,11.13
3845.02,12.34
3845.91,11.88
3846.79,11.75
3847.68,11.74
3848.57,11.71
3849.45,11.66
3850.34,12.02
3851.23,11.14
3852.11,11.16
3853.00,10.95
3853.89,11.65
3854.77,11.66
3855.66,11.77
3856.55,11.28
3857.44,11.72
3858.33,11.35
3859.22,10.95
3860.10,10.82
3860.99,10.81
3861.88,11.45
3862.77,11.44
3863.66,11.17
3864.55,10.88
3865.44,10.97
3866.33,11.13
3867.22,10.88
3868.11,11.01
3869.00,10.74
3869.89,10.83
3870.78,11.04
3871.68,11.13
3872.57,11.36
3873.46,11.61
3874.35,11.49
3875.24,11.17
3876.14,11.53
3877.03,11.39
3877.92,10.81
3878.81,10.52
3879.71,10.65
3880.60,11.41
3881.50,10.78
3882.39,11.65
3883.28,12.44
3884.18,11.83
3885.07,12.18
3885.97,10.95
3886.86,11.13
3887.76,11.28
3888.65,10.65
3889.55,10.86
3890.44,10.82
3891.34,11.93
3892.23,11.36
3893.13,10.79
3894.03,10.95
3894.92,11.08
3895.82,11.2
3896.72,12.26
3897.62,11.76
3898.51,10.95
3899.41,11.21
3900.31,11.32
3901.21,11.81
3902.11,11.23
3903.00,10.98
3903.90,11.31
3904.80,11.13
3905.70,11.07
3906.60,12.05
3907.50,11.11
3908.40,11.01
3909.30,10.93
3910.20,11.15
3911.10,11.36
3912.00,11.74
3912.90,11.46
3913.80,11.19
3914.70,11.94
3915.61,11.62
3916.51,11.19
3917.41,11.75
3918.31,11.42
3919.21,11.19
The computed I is 0.5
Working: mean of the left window 11.5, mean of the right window 11.3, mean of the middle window 11.2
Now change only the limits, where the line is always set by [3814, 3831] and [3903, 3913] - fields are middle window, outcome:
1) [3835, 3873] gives 0.90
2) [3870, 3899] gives 0.34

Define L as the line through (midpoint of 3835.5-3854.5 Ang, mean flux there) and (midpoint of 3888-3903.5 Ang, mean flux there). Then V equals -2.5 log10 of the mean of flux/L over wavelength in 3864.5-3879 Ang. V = 0.023 mag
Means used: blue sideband 11.4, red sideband 11.3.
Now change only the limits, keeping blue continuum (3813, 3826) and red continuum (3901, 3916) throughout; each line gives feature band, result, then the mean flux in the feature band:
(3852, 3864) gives 0.02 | 11.3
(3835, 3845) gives 0.03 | 11.3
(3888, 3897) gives 0.02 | 11.2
